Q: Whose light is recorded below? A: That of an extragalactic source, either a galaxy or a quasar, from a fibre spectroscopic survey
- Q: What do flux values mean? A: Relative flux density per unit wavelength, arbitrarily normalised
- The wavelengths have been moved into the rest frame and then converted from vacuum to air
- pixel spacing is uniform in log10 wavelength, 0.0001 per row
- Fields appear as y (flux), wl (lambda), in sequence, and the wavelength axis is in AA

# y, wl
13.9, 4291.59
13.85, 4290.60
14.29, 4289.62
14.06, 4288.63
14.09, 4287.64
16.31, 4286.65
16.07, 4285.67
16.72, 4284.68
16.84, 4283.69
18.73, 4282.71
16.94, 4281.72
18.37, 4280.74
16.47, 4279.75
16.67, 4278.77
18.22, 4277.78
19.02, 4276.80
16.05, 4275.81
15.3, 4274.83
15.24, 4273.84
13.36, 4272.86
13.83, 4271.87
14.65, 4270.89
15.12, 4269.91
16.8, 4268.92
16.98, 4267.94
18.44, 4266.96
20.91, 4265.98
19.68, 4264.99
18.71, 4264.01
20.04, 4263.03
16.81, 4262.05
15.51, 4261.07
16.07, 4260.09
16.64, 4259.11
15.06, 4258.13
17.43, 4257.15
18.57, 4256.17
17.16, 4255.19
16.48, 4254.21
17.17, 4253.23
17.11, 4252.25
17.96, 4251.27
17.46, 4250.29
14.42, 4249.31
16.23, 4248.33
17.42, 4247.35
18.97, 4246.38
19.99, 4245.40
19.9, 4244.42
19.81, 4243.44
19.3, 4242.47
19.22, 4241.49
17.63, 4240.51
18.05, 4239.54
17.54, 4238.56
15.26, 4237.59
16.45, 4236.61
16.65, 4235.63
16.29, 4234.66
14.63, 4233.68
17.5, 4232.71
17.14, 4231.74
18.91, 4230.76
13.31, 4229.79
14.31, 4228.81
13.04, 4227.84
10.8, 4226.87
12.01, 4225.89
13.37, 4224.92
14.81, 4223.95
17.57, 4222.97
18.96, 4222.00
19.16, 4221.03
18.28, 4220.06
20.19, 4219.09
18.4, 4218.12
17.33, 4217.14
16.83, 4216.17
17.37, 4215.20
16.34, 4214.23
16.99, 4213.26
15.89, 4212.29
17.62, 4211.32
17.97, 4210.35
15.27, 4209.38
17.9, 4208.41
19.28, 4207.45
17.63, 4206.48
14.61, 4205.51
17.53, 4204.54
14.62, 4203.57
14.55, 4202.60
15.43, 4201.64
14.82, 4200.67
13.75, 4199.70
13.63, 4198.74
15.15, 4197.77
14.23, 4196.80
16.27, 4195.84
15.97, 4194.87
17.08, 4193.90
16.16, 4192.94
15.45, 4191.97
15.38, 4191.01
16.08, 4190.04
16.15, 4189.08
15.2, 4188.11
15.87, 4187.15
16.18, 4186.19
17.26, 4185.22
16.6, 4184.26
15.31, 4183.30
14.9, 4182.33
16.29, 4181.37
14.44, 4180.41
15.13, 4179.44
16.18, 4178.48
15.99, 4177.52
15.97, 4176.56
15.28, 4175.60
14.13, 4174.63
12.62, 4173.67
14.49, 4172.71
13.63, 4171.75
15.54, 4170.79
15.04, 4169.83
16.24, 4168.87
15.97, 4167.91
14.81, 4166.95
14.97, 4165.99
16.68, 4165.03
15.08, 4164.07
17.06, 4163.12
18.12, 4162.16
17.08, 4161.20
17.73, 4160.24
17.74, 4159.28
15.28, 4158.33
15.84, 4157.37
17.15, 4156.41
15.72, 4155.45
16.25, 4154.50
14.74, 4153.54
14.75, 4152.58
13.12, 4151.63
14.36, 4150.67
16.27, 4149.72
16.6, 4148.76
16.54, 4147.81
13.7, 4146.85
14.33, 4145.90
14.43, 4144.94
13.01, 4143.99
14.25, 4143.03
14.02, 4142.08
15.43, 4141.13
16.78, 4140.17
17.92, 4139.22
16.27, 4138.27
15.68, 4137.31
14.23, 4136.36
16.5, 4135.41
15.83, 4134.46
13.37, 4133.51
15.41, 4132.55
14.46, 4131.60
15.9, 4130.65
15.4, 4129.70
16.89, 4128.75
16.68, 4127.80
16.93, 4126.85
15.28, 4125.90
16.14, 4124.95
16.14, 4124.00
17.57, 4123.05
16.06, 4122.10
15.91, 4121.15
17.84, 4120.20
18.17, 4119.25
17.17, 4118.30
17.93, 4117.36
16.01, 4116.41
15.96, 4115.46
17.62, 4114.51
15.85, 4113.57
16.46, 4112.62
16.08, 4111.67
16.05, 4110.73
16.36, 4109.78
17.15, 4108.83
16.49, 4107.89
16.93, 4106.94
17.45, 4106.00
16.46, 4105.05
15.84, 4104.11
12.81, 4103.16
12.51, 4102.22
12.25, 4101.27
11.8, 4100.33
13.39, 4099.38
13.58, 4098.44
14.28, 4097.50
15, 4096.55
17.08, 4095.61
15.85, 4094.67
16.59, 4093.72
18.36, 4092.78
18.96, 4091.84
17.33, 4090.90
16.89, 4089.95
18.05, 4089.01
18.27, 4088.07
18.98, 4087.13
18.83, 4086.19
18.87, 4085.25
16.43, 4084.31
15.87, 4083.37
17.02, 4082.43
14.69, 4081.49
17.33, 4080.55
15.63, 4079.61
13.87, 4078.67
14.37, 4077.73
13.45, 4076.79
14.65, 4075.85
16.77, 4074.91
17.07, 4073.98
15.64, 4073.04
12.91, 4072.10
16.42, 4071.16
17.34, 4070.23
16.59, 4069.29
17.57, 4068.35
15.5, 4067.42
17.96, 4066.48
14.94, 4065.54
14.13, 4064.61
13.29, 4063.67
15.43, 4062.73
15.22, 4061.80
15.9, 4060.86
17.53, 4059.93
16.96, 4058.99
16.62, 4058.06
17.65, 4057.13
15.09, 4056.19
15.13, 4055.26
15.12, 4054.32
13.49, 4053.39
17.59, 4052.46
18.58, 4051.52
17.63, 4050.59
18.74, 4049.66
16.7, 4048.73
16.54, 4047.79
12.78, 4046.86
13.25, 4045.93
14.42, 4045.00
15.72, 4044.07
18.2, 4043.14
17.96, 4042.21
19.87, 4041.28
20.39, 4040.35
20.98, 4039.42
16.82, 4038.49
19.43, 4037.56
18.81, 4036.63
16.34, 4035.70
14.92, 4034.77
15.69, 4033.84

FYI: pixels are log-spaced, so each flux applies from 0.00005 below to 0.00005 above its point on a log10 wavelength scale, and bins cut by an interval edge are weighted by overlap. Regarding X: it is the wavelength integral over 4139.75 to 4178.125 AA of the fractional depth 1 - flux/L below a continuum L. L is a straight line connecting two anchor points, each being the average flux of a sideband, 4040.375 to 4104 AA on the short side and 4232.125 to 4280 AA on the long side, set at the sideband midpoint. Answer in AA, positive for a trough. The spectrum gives 2.6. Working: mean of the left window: 16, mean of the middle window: 15.4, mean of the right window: 17.2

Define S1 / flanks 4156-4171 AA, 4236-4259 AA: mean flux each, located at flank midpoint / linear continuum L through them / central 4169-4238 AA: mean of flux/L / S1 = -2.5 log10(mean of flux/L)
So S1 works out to 0.07 mag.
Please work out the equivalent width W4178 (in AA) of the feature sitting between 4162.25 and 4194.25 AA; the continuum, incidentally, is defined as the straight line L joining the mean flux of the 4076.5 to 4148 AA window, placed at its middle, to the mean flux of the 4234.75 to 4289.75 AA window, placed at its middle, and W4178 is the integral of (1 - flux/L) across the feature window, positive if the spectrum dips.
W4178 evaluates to 1.7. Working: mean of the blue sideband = 15.9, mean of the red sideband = 17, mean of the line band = 15.6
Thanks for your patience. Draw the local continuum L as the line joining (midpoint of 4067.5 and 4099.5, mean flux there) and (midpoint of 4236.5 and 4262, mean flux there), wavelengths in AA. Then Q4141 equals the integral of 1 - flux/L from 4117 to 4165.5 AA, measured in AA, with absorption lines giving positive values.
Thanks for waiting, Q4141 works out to 2.3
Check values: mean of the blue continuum 16.3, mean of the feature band 15.9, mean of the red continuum 17.4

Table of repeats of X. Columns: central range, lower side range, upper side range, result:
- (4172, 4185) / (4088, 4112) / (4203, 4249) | 1.0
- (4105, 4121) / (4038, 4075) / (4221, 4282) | -0.3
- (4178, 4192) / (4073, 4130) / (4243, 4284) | 0.8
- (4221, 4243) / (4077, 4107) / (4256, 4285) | 0.8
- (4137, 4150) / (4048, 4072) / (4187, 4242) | 0.7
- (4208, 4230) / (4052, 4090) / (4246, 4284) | 0.7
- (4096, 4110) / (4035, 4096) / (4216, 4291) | 1.5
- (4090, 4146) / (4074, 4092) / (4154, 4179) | 1.6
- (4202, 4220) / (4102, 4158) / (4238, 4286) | -0.3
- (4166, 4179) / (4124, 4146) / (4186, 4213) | 0.6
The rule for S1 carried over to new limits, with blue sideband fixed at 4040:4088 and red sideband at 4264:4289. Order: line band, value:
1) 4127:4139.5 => 0.04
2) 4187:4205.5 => 0.07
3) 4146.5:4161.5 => 0.04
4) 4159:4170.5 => 0.01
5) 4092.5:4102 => 0.12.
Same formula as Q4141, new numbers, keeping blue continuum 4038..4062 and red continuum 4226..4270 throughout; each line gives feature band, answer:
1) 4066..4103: 1.8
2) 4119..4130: 0.2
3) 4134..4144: 0.8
